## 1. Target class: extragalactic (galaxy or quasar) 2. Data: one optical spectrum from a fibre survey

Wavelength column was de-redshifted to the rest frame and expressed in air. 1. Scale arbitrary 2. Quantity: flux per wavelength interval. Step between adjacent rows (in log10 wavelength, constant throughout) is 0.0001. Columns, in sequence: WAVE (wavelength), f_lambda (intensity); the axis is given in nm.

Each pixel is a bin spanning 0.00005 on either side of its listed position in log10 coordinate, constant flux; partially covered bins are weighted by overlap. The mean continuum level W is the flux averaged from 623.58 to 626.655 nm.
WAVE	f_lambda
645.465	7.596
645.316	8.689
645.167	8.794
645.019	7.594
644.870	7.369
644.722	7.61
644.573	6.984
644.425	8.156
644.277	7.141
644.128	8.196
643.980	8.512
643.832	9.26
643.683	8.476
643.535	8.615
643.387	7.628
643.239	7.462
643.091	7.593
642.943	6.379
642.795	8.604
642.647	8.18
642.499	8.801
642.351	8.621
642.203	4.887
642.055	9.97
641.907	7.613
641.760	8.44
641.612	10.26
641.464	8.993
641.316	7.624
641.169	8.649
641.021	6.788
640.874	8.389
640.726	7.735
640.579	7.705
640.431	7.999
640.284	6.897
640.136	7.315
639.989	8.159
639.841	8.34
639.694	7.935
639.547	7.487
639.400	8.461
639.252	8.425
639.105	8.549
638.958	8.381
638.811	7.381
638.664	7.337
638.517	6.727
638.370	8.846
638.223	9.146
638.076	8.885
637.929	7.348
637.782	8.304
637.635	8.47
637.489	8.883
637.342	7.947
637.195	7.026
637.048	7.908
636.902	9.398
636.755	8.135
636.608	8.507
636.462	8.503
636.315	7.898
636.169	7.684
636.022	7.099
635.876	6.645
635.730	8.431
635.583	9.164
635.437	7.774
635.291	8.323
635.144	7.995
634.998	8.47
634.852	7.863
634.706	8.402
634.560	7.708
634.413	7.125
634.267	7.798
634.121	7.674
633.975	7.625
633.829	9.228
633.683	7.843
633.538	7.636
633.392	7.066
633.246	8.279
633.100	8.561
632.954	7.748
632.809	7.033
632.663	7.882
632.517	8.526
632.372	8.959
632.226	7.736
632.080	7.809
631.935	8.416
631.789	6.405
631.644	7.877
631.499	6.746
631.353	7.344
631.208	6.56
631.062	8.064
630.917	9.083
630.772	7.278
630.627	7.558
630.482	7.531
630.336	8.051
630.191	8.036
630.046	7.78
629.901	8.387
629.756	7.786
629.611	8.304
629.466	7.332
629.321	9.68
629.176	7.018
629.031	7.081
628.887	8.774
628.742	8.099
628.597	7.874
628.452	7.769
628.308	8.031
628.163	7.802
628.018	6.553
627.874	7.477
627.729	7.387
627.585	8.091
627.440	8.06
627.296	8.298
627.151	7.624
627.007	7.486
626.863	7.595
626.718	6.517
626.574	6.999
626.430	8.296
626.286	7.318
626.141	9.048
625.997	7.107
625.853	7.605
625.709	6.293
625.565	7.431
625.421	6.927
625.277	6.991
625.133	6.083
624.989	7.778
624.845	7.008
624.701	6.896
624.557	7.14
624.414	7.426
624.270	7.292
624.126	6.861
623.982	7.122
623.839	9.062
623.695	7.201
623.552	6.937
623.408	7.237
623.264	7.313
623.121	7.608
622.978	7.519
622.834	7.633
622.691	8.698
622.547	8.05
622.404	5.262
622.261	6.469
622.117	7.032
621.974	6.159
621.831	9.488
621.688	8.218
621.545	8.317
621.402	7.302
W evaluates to 7.32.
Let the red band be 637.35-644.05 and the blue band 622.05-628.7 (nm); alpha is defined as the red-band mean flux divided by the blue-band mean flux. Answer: 1.1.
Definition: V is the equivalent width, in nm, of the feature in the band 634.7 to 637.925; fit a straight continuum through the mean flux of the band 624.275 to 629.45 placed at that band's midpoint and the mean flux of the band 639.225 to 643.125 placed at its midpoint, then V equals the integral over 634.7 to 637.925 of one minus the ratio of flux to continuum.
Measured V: -0.11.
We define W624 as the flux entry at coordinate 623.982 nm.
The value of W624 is 7.122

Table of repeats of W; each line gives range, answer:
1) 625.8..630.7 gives 7.78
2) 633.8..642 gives 8.07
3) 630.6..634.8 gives 7.8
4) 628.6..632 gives 7.79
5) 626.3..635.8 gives 7.84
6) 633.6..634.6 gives 7.86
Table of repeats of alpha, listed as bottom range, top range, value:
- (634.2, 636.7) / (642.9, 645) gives 0.98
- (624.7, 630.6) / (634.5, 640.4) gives 1.06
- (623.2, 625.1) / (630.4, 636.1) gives 1.07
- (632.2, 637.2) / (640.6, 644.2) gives 1.02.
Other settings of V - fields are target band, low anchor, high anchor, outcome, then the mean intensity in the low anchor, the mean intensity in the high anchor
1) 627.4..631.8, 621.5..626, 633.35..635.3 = -0.06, 7.32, 7.91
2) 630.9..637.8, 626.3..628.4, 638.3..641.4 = -0.17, 7.58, 7.87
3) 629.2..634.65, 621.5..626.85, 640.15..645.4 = -0.15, 7.36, 8.01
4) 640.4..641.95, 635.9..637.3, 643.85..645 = -0.07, 7.97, 7.78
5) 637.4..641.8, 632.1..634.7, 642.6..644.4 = -0.09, 7.92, 8.01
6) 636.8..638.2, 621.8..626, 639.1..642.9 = -0.06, 7.24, 8.09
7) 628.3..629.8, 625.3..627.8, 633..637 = -0.06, 7.53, 8.03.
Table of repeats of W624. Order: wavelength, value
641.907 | 7.613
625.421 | 6.927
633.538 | 7.636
